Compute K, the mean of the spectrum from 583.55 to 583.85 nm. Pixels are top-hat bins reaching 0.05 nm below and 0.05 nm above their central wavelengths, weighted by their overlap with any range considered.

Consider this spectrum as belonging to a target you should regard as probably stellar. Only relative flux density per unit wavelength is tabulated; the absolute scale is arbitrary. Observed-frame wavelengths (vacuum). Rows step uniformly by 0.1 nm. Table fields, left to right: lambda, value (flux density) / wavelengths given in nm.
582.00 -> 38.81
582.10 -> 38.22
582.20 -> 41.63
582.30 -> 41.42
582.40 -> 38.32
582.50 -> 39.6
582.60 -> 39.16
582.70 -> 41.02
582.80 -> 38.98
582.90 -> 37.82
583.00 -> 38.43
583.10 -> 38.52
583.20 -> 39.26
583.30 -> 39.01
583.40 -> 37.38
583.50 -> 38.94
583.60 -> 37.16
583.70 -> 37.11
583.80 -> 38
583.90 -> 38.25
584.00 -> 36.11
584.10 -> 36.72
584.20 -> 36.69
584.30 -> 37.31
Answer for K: 37.4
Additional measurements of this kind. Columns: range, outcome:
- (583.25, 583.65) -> 38.1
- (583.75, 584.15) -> 37.3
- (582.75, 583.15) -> 38.4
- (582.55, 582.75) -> 40.1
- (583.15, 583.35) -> 39.1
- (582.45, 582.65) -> 39.4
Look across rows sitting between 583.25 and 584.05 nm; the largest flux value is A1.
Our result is 39.01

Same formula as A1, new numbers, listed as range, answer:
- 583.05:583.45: 39.26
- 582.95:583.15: 38.52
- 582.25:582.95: 41.42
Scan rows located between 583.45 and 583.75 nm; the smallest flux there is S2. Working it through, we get 37.11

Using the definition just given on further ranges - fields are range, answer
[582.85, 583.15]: 37.82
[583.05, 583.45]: 37.38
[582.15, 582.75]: 38.32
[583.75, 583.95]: 38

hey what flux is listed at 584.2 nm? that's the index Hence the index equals 36.69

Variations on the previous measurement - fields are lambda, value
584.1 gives 36.72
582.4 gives 38.32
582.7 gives 41.02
